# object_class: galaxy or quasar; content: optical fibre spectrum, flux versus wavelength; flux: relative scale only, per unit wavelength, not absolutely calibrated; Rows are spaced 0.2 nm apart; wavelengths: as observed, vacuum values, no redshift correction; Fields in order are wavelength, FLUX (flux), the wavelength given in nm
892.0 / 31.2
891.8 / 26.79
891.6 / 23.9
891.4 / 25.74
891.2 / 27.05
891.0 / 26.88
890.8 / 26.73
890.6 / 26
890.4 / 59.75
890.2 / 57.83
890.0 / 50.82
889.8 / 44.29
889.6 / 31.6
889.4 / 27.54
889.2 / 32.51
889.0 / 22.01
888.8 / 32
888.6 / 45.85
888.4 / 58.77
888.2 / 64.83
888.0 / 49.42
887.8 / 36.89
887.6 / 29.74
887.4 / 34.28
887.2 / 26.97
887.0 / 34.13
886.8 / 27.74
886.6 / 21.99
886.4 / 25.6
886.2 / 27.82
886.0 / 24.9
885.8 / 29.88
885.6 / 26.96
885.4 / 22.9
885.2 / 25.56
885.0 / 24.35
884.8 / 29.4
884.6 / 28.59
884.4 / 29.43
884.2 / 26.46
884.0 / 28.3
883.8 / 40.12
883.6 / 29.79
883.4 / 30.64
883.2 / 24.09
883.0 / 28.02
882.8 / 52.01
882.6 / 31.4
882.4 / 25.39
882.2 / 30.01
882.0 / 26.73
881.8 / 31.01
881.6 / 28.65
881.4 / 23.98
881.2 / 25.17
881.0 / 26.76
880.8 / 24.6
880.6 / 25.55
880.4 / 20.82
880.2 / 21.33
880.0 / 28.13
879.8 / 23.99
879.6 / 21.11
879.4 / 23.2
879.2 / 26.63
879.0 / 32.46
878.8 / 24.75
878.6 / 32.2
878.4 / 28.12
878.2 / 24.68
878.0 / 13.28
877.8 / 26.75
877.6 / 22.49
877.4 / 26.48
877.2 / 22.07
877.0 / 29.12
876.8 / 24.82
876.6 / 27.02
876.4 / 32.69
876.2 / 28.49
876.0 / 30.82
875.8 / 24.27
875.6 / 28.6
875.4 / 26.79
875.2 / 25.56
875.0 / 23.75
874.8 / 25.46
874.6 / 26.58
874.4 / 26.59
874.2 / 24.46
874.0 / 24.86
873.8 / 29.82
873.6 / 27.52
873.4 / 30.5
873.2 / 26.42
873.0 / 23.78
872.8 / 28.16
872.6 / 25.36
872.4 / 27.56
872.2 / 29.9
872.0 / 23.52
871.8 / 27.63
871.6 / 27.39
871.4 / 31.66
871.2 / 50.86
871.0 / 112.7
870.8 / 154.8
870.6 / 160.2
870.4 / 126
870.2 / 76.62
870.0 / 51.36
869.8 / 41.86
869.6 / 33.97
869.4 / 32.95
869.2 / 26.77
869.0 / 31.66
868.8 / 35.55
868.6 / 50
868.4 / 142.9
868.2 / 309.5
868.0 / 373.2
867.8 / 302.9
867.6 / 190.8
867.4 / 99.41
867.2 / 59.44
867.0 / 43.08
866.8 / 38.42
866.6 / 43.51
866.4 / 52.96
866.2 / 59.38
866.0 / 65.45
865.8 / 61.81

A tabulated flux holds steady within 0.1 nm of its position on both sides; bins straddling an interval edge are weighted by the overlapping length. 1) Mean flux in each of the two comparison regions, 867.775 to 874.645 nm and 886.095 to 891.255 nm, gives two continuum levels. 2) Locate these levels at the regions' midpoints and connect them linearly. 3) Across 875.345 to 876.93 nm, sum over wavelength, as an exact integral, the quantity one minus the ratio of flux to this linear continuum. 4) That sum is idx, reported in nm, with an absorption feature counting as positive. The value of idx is 0.86 nm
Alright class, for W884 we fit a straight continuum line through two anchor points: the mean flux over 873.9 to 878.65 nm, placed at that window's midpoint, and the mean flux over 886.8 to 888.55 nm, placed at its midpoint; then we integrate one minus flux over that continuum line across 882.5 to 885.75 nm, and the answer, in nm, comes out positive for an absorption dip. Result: 0.57 nm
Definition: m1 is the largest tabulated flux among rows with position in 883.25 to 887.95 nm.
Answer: 40.12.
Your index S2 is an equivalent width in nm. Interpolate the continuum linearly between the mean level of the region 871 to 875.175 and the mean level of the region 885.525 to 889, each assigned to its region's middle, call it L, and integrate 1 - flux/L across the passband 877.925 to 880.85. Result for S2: 0.67 nm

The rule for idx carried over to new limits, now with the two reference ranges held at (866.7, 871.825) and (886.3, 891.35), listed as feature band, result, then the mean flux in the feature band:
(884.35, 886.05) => 0.77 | 26.9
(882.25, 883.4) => 0.50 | 32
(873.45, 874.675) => 0.84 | 26.8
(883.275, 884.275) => 0.42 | 31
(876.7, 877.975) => 0.86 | 24.6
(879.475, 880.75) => 0.82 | 23.5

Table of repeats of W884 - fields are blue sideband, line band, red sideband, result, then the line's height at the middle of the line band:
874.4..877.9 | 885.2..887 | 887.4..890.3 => 0.56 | 38.2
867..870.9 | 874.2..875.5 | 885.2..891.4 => 0.94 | 93.4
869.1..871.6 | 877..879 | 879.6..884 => 0.83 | 43.2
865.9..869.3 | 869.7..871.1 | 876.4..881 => -0.21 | 91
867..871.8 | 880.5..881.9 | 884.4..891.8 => 0.78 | 60.5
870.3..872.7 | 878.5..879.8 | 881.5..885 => 0.50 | 43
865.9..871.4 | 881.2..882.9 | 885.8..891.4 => 0.78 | 57.2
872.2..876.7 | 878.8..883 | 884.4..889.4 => 0.36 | 29.9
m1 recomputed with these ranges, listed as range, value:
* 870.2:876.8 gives 160.2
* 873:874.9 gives 30.5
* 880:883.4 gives 52.01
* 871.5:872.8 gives 29.9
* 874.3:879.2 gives 32.69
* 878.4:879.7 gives 32.46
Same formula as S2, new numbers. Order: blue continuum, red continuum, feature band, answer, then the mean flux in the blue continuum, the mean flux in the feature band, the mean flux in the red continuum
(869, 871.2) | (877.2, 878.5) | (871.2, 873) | 0.99 nm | 78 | 28.7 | 23.5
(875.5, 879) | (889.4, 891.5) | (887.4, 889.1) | -0.32 nm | 26.5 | 42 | 37.2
